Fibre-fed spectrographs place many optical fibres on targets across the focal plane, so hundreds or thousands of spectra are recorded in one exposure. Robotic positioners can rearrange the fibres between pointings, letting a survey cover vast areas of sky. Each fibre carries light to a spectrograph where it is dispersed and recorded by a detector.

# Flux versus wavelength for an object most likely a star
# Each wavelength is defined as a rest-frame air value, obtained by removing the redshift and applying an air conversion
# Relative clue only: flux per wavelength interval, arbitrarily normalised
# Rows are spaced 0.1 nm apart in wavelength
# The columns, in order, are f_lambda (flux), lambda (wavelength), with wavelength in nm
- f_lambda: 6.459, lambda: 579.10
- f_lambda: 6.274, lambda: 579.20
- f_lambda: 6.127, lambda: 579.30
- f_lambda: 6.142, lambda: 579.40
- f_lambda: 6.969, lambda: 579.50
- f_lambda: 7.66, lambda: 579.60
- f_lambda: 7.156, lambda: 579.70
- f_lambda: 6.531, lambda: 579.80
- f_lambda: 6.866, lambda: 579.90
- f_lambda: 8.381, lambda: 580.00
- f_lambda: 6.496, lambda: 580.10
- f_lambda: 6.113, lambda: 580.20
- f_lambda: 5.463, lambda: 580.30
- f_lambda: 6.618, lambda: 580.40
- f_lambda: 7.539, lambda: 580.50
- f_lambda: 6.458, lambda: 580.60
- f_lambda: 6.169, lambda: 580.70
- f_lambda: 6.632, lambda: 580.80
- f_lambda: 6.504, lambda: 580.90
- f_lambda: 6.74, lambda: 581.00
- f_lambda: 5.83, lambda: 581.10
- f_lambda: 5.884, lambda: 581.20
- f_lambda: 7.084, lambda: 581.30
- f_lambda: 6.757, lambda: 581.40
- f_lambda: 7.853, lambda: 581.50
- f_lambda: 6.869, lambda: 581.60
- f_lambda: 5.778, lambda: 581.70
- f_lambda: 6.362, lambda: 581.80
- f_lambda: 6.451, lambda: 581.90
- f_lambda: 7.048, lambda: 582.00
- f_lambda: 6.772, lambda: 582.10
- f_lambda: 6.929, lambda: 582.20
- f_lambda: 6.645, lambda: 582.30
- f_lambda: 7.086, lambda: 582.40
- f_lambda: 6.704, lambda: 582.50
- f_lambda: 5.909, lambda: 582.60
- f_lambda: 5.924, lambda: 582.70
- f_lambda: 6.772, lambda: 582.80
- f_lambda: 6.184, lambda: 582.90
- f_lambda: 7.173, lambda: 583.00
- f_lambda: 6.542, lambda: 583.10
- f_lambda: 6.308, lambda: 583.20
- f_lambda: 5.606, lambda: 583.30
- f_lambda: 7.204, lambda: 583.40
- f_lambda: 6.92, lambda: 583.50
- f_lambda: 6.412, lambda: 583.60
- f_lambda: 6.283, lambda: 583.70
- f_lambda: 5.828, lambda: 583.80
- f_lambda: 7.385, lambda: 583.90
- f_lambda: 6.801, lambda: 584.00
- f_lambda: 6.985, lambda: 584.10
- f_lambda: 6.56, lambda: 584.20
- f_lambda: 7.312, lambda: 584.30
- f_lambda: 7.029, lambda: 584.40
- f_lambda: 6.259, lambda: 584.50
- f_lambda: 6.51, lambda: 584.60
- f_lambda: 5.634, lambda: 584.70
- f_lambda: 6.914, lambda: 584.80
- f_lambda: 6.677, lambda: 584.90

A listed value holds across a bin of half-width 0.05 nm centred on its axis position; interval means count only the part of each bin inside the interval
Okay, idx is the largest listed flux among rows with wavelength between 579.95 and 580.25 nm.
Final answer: 8.381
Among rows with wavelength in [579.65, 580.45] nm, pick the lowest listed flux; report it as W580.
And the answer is 5.463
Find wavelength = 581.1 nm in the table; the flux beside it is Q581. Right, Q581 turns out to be 5.83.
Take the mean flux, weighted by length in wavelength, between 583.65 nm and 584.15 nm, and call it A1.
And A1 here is 6.66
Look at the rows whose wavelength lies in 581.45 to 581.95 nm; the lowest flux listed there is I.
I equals 5.778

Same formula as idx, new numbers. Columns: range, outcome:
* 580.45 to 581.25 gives 7.539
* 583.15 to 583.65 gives 7.204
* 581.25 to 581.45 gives 7.084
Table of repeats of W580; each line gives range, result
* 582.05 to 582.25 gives 6.772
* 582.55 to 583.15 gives 5.909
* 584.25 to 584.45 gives 7.029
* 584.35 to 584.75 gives 5.634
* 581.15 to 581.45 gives 5.884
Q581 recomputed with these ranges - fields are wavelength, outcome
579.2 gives 6.274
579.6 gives 7.66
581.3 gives 7.084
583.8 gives 5.828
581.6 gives 6.869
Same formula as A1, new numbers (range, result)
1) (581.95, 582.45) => 6.9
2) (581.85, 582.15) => 6.76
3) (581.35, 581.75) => 6.81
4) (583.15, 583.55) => 6.51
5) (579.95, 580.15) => 7.44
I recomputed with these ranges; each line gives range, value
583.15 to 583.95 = 5.606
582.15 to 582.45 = 6.645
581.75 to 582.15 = 6.362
